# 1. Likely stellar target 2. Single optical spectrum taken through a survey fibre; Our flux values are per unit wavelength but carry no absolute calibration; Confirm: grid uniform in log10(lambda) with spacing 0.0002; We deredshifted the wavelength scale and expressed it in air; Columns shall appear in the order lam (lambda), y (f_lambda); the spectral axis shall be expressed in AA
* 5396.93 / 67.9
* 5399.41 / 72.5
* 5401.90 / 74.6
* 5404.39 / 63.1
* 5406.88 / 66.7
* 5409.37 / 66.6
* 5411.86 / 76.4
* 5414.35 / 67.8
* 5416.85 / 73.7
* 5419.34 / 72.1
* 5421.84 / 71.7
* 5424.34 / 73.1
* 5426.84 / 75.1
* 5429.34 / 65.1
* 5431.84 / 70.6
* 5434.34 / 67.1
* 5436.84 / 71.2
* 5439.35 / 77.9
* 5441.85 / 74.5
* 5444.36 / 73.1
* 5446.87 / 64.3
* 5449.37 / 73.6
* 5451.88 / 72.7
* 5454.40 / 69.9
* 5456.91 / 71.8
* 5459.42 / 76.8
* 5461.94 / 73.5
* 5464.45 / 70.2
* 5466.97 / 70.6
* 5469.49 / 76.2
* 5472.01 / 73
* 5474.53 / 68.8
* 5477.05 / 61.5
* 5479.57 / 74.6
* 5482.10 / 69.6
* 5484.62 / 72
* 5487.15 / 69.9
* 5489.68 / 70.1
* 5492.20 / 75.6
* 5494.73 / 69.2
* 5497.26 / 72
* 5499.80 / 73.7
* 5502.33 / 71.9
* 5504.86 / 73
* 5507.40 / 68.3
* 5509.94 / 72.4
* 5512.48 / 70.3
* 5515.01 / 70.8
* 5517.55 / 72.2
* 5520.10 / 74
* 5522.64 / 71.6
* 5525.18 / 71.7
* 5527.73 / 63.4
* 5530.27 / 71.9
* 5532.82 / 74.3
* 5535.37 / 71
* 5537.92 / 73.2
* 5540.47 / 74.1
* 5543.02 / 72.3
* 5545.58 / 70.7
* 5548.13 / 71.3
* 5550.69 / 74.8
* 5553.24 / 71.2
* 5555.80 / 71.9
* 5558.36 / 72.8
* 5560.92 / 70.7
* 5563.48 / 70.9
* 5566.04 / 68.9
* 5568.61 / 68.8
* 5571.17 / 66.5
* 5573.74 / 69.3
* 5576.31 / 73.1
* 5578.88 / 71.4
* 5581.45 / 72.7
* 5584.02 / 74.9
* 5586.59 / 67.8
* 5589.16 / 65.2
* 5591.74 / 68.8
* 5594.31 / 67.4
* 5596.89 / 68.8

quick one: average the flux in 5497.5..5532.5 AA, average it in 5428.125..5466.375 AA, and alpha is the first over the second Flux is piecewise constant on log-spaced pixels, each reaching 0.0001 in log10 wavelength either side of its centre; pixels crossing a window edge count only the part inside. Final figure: 1.00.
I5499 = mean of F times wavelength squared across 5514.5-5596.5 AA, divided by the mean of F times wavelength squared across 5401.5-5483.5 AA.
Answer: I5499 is 1.0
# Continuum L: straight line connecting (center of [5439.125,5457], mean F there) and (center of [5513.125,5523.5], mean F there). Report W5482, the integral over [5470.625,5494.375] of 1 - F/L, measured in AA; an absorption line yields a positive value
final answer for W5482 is 0.48 AA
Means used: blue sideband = 71.9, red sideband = 72.1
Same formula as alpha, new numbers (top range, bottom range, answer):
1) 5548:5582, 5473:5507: 1.00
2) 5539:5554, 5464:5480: 1.03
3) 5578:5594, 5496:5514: 0.98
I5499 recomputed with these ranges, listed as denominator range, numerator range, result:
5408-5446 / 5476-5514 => 1.02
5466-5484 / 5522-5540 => 1.03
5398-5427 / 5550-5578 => 1.05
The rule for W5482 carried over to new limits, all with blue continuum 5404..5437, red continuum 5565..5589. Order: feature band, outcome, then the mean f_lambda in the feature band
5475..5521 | -0.6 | 71.1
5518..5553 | -0.9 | 71.9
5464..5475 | -0.3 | 72.1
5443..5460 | -0.3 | 71.6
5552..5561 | -0.2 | 71.8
